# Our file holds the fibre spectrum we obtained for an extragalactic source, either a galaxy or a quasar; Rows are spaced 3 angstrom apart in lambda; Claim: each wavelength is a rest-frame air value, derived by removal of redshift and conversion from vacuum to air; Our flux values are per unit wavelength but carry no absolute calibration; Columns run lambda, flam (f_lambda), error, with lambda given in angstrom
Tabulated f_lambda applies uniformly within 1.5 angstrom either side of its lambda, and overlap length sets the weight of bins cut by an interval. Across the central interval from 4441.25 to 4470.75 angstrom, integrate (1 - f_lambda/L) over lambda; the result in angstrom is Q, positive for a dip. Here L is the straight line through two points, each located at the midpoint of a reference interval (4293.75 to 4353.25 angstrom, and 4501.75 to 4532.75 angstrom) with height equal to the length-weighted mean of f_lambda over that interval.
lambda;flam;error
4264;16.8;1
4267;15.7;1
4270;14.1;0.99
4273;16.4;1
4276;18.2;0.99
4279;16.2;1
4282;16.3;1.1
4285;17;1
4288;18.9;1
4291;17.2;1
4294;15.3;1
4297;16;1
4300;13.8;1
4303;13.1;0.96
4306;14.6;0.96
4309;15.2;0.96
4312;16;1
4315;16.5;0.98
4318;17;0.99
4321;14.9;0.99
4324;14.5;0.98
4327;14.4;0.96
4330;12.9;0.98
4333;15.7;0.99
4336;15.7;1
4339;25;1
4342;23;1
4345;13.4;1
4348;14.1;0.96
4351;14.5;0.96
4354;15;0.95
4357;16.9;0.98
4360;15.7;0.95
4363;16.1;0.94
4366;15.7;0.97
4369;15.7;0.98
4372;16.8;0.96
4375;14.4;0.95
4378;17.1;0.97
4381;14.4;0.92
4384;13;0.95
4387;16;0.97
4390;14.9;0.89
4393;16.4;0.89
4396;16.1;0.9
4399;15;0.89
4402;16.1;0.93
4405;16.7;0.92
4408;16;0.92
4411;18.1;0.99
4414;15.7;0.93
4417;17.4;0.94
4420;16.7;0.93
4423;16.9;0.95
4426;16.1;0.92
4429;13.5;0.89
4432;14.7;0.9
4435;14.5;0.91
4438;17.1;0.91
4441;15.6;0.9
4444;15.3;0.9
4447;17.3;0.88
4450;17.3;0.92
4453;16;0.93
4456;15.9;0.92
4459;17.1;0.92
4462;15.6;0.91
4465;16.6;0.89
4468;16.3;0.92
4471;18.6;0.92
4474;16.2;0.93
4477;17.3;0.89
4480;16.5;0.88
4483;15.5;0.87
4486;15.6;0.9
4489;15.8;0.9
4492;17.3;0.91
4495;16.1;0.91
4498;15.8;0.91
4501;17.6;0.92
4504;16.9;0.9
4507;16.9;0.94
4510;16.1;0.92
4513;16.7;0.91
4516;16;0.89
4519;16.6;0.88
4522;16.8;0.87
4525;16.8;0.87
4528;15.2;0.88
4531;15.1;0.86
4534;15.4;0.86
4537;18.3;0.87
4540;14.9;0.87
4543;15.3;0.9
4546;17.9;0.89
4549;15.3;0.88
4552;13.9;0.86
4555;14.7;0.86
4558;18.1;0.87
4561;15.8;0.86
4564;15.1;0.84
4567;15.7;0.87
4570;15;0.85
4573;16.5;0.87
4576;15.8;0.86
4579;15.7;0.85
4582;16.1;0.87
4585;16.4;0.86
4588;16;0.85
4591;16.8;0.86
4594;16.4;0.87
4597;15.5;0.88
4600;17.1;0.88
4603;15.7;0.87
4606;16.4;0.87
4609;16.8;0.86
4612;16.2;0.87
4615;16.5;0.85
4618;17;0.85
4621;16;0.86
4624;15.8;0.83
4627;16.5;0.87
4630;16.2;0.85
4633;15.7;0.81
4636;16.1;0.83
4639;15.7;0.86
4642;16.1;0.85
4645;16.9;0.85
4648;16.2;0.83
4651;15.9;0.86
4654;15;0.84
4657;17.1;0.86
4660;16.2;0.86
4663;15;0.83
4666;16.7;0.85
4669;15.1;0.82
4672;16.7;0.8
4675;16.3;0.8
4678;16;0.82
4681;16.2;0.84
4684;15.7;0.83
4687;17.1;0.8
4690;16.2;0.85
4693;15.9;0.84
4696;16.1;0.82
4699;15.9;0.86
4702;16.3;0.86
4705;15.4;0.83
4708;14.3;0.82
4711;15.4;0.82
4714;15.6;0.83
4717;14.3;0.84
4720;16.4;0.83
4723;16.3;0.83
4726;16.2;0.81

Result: -0.51 angstrom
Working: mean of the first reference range 15.8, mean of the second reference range 16.3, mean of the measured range 16.4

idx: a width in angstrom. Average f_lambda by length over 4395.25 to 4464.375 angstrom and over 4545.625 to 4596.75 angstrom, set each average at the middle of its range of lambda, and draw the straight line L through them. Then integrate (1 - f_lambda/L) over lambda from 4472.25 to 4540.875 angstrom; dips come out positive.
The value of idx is -1.5 angstrom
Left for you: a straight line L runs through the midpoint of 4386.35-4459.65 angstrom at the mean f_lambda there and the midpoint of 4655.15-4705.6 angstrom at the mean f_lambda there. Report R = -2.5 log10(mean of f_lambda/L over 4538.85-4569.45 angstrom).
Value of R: 0.03 mag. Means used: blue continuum 16.1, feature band 15.7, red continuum 16.1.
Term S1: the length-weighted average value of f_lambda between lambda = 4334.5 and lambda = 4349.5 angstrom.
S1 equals 18.2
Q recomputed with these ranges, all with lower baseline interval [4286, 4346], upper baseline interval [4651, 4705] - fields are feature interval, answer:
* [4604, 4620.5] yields -0.44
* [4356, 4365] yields 0.00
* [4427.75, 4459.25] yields 0.64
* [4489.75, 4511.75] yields -0.71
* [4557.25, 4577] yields 0.22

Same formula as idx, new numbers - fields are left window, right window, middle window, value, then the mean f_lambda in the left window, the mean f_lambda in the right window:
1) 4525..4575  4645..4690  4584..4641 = -1.02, 15.8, 16.1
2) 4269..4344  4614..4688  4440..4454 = -0.08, 16.3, 16.1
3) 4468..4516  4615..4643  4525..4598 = 2.04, 16.6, 16.1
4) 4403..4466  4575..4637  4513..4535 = 0.22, 16.2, 16.2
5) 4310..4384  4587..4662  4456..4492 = -0.84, 16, 16.2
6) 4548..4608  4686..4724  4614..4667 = -1.00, 15.9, 15.8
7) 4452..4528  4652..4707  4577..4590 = 0.15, 16.5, 16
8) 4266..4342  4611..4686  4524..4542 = 0.25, 16.2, 16.1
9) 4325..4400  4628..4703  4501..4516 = -0.64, 15.9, 16.1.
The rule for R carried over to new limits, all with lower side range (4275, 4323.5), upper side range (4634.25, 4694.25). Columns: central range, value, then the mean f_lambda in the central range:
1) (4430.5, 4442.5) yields 0.04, 15.5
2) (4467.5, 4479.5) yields -0.07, 17.1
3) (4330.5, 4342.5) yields -0.19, 19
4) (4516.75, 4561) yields 0.00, 16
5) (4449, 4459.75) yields -0.03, 16.5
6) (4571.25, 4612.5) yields -0.01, 16.2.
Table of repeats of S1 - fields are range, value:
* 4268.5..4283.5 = 16.2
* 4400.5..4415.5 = 16.5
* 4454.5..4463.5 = 16.2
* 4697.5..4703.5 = 16.1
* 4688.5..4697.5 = 16.1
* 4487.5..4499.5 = 16.3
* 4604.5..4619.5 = 16.6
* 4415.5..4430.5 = 16.1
